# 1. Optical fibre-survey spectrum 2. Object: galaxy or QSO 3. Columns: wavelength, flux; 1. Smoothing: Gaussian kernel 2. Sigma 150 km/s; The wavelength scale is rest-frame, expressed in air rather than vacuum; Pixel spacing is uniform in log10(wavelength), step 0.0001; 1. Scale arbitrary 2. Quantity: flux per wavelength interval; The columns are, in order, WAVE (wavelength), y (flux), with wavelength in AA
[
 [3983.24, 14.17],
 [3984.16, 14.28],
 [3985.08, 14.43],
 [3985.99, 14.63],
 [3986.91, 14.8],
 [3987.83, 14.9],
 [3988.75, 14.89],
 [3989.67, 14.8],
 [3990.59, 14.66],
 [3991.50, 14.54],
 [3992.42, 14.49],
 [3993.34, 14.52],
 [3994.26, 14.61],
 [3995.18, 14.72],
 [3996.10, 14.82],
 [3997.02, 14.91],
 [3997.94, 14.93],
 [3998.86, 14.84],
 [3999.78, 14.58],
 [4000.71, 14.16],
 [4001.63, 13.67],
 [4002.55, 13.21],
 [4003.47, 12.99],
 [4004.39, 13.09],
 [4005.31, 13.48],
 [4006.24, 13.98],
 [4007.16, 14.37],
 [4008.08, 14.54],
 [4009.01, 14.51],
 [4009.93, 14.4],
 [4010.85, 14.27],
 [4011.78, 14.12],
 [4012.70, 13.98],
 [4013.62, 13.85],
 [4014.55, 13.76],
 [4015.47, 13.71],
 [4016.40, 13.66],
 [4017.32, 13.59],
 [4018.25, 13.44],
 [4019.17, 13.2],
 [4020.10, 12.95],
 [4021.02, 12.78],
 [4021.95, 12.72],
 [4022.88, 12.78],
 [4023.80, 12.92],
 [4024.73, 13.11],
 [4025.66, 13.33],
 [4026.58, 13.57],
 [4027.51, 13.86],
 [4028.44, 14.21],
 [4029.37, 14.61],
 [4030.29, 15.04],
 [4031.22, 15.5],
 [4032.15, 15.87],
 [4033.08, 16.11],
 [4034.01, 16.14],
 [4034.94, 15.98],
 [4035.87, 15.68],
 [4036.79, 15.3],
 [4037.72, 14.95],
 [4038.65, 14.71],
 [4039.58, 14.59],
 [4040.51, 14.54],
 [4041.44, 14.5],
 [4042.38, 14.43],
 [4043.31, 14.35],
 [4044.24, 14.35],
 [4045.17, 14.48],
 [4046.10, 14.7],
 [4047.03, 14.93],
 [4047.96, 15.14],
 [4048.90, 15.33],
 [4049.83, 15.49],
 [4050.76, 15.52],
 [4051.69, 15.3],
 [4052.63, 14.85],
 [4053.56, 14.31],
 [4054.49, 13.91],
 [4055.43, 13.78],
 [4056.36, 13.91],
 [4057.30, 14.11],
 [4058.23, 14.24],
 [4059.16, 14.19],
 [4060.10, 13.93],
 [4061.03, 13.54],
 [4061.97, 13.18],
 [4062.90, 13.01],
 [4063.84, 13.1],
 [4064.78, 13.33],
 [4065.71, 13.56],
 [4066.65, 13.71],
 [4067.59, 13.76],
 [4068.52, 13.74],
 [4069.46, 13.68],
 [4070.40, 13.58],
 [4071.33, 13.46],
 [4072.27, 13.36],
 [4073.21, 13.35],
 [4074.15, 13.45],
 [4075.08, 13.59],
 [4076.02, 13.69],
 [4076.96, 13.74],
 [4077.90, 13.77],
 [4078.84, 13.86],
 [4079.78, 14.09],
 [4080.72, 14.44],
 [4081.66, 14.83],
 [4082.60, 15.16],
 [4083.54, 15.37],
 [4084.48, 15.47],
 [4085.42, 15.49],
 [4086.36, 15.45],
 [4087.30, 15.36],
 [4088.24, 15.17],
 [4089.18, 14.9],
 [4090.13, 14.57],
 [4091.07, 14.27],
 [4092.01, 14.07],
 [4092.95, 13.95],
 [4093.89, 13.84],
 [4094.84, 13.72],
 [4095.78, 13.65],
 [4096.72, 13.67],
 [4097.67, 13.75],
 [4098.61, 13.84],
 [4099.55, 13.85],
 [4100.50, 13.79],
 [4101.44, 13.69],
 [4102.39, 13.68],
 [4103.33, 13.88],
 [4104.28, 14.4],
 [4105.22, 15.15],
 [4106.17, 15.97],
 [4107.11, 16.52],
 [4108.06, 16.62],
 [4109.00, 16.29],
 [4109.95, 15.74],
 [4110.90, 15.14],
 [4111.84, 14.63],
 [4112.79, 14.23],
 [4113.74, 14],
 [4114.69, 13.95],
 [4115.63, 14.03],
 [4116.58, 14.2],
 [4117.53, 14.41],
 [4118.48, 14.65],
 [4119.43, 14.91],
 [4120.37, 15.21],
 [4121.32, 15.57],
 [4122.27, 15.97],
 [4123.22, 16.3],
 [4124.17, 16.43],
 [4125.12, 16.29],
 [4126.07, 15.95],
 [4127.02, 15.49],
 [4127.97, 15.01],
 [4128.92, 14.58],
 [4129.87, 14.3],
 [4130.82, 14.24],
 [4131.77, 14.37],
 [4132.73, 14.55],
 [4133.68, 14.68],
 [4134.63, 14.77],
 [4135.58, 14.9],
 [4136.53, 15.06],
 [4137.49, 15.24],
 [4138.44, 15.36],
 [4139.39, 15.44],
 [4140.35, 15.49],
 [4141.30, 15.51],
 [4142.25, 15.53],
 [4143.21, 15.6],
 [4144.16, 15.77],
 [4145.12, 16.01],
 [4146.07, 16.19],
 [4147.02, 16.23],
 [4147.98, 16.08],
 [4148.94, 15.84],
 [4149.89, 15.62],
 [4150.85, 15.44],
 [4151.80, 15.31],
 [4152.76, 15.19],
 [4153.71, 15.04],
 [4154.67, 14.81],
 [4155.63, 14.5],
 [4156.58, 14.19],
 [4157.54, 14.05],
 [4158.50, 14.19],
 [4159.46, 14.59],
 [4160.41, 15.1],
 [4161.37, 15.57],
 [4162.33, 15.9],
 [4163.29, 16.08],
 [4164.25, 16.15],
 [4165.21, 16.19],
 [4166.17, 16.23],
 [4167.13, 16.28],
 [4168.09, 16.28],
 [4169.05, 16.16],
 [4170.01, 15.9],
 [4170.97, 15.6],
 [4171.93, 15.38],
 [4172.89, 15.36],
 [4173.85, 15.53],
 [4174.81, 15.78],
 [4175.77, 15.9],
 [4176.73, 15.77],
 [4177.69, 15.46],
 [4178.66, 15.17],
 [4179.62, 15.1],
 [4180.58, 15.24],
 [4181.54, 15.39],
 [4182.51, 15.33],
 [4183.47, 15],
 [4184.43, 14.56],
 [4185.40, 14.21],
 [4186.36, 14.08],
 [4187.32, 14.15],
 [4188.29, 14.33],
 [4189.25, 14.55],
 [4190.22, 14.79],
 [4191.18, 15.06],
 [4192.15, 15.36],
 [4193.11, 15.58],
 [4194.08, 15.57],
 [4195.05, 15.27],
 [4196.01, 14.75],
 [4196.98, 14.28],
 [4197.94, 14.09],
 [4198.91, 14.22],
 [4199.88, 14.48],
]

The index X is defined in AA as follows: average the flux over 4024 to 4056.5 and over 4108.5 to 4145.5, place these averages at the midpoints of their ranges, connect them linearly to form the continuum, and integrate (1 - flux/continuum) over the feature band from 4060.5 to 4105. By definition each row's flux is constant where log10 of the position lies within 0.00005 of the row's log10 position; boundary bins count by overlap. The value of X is 2.7 AA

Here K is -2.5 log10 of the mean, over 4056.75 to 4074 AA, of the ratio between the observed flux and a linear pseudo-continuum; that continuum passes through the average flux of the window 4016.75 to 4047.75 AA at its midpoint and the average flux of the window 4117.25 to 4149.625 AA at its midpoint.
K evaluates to 0.08 mag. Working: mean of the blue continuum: 14.3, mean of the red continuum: 15.4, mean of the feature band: 13.6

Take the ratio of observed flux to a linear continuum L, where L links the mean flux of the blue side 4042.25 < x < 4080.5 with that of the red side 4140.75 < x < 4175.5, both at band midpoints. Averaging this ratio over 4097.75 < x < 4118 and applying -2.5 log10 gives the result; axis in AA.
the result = 0.01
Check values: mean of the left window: 14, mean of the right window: 15.5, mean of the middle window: 14.7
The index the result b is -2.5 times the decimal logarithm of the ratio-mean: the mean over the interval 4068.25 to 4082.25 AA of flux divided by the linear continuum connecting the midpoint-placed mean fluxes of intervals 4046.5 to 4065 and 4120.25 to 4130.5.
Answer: 0.06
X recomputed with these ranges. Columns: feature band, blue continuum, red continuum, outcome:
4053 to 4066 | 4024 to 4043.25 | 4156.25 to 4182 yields 1.0 AA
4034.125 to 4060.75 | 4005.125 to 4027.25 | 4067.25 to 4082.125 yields -1.9 AA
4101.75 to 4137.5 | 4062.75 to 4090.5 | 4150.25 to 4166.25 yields -0.8 AA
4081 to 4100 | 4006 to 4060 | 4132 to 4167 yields 0.4 AA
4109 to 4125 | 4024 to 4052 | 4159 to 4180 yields 0.3 AA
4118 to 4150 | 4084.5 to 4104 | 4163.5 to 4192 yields -1.3 AA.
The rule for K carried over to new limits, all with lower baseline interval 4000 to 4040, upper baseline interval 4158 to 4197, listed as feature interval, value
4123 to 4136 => -0.01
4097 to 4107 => 0.03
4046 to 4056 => -0.04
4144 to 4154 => -0.04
